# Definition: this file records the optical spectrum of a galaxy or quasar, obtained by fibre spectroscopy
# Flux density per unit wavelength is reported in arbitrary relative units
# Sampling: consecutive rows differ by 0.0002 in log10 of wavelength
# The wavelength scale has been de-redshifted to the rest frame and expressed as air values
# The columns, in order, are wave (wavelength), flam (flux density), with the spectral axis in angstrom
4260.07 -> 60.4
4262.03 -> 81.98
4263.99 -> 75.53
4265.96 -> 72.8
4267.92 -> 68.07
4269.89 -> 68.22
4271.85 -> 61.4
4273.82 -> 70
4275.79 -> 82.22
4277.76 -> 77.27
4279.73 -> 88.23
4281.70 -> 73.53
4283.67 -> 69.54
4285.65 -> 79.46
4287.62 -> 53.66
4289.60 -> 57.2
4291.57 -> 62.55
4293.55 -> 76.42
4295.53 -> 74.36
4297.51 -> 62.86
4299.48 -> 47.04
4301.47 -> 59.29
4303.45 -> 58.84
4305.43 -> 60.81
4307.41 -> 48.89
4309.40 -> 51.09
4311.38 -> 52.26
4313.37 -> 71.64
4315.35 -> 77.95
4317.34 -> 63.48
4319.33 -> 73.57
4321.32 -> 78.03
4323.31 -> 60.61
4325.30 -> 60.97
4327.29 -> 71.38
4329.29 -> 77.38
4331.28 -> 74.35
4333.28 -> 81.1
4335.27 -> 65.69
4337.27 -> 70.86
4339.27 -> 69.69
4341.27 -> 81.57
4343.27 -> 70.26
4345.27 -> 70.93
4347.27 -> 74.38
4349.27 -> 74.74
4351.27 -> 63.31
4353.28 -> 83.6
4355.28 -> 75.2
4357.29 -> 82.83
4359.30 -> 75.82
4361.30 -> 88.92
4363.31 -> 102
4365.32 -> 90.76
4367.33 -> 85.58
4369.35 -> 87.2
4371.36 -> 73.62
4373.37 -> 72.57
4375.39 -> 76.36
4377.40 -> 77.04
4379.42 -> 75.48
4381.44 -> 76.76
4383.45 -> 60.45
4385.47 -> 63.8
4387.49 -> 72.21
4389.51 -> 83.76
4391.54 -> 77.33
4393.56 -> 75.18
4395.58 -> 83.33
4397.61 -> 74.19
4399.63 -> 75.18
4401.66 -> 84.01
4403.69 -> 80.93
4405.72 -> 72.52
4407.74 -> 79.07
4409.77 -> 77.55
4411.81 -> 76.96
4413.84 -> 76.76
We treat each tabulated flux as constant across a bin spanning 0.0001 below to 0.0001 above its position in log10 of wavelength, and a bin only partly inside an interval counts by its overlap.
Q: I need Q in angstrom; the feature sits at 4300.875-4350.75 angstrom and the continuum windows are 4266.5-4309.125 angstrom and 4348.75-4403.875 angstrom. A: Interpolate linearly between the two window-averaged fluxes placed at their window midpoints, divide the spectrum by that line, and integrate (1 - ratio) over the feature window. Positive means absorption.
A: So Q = 2.5 angstrom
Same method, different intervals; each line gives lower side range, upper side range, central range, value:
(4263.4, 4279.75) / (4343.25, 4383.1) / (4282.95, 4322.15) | 5.8 angstrom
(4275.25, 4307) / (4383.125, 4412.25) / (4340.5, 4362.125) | -1.2 angstrom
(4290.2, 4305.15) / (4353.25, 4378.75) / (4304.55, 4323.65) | 1.0 angstrom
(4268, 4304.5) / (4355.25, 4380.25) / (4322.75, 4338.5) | 1.1 angstrom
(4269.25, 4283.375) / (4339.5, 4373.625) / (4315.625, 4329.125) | 1.4 angstrom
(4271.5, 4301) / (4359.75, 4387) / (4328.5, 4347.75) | 0.4 angstrom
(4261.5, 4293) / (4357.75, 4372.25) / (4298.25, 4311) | 3.6 angstrom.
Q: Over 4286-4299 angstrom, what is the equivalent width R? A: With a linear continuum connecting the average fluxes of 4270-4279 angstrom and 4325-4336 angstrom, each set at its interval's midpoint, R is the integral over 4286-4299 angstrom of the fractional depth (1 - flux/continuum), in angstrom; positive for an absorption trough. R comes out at 1.46 angstrom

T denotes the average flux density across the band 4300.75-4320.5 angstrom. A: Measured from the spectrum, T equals 62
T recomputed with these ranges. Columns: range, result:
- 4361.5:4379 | 83.1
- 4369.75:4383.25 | 75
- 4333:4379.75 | 77.9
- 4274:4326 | 66.3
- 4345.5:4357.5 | 74.9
